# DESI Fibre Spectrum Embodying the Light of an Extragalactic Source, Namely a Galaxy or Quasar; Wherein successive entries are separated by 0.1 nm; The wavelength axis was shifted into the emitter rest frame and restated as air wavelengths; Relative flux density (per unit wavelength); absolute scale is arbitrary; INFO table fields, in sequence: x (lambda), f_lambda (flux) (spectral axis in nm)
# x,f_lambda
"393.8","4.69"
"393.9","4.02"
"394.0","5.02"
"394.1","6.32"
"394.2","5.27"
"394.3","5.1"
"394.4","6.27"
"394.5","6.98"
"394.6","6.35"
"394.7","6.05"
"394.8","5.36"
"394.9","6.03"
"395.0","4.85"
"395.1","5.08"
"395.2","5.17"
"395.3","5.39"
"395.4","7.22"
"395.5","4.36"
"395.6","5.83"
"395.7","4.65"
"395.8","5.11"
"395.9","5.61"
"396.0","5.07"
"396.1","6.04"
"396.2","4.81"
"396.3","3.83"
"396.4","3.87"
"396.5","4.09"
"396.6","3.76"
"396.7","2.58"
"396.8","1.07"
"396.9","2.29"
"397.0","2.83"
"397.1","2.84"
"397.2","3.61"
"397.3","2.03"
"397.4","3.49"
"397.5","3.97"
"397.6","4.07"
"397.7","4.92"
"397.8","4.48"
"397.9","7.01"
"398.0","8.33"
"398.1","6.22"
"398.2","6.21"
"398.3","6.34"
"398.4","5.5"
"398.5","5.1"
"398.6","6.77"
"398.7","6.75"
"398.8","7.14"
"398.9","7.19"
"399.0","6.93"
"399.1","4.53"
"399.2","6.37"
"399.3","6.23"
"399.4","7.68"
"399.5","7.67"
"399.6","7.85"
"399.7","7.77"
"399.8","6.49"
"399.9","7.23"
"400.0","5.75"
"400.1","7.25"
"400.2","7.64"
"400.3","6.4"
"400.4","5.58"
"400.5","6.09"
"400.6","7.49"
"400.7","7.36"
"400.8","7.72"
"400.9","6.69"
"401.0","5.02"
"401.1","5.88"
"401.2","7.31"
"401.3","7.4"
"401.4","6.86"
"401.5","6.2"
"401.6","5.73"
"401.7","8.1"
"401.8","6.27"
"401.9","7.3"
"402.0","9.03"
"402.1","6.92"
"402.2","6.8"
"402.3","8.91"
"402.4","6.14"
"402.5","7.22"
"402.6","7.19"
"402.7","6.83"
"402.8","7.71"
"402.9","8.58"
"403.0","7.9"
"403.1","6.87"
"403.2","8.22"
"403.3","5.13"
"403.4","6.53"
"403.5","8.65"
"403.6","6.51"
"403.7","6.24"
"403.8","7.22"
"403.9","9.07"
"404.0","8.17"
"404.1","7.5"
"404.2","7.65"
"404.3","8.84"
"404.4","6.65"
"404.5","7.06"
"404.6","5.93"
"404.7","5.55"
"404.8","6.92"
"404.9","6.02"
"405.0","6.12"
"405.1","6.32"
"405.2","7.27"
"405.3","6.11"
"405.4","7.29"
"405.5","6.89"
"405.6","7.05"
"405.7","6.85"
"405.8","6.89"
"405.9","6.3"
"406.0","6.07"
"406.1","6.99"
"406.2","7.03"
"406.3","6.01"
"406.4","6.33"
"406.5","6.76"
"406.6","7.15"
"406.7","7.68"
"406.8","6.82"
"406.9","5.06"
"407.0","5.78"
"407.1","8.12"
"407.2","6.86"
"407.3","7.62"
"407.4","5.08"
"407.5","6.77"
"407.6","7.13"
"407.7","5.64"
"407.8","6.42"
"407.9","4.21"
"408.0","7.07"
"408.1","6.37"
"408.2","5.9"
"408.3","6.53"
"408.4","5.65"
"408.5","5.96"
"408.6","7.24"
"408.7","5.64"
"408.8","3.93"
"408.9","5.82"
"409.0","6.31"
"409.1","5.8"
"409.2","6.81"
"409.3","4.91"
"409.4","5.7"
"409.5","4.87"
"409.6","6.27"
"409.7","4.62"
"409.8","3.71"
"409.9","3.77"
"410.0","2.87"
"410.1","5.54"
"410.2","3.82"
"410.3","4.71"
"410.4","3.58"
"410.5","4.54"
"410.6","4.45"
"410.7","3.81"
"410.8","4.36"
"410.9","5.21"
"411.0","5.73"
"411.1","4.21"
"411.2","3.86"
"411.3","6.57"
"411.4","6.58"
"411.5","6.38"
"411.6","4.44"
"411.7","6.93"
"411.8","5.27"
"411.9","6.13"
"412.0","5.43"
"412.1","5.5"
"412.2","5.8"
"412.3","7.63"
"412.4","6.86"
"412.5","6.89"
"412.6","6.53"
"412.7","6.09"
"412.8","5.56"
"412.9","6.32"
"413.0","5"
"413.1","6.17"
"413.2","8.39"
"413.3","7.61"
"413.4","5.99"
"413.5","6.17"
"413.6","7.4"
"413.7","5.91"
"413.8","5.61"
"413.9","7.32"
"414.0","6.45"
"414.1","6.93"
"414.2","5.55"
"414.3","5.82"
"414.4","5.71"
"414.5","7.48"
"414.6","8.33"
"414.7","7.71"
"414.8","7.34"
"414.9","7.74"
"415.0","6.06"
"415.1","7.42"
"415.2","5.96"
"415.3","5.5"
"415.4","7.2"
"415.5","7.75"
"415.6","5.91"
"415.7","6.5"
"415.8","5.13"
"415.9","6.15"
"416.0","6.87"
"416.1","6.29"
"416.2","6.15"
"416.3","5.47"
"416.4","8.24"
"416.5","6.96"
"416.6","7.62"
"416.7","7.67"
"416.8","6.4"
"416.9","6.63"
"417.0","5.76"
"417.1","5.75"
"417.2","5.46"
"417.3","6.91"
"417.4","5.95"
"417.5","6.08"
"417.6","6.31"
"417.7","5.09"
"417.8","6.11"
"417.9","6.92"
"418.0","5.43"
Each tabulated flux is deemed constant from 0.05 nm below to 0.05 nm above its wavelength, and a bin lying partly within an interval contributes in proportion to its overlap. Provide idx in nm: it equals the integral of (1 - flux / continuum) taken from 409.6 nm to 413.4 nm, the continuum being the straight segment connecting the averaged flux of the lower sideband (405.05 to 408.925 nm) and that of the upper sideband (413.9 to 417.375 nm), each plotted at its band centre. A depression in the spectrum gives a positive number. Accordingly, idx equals 0.63 nm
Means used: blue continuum 6.43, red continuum 6.62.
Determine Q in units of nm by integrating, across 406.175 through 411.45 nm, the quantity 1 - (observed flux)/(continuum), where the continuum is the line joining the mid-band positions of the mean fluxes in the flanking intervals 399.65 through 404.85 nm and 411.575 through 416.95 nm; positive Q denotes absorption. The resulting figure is 0.89 nm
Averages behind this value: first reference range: 7.07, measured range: 5.64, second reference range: 6.53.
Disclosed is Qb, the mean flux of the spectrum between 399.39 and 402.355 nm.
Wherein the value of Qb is 7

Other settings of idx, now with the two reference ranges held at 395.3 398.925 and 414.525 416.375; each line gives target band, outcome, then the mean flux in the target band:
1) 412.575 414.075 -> 0.00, 6.44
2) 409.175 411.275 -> 0.52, 4.63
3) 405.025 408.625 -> -0.44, 6.53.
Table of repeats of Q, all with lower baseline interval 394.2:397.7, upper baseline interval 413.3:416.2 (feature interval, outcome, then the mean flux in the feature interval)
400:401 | -0.33 nm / 6.76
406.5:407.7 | -0.19 nm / 6.69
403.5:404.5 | -0.39 nm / 7.57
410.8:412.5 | 0.13 nm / 5.77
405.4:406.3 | -0.18 nm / 6.75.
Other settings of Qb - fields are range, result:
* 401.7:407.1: 7.01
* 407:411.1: 5.47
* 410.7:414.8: 6.18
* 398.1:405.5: 6.91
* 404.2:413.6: 6.01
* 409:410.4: 4.88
